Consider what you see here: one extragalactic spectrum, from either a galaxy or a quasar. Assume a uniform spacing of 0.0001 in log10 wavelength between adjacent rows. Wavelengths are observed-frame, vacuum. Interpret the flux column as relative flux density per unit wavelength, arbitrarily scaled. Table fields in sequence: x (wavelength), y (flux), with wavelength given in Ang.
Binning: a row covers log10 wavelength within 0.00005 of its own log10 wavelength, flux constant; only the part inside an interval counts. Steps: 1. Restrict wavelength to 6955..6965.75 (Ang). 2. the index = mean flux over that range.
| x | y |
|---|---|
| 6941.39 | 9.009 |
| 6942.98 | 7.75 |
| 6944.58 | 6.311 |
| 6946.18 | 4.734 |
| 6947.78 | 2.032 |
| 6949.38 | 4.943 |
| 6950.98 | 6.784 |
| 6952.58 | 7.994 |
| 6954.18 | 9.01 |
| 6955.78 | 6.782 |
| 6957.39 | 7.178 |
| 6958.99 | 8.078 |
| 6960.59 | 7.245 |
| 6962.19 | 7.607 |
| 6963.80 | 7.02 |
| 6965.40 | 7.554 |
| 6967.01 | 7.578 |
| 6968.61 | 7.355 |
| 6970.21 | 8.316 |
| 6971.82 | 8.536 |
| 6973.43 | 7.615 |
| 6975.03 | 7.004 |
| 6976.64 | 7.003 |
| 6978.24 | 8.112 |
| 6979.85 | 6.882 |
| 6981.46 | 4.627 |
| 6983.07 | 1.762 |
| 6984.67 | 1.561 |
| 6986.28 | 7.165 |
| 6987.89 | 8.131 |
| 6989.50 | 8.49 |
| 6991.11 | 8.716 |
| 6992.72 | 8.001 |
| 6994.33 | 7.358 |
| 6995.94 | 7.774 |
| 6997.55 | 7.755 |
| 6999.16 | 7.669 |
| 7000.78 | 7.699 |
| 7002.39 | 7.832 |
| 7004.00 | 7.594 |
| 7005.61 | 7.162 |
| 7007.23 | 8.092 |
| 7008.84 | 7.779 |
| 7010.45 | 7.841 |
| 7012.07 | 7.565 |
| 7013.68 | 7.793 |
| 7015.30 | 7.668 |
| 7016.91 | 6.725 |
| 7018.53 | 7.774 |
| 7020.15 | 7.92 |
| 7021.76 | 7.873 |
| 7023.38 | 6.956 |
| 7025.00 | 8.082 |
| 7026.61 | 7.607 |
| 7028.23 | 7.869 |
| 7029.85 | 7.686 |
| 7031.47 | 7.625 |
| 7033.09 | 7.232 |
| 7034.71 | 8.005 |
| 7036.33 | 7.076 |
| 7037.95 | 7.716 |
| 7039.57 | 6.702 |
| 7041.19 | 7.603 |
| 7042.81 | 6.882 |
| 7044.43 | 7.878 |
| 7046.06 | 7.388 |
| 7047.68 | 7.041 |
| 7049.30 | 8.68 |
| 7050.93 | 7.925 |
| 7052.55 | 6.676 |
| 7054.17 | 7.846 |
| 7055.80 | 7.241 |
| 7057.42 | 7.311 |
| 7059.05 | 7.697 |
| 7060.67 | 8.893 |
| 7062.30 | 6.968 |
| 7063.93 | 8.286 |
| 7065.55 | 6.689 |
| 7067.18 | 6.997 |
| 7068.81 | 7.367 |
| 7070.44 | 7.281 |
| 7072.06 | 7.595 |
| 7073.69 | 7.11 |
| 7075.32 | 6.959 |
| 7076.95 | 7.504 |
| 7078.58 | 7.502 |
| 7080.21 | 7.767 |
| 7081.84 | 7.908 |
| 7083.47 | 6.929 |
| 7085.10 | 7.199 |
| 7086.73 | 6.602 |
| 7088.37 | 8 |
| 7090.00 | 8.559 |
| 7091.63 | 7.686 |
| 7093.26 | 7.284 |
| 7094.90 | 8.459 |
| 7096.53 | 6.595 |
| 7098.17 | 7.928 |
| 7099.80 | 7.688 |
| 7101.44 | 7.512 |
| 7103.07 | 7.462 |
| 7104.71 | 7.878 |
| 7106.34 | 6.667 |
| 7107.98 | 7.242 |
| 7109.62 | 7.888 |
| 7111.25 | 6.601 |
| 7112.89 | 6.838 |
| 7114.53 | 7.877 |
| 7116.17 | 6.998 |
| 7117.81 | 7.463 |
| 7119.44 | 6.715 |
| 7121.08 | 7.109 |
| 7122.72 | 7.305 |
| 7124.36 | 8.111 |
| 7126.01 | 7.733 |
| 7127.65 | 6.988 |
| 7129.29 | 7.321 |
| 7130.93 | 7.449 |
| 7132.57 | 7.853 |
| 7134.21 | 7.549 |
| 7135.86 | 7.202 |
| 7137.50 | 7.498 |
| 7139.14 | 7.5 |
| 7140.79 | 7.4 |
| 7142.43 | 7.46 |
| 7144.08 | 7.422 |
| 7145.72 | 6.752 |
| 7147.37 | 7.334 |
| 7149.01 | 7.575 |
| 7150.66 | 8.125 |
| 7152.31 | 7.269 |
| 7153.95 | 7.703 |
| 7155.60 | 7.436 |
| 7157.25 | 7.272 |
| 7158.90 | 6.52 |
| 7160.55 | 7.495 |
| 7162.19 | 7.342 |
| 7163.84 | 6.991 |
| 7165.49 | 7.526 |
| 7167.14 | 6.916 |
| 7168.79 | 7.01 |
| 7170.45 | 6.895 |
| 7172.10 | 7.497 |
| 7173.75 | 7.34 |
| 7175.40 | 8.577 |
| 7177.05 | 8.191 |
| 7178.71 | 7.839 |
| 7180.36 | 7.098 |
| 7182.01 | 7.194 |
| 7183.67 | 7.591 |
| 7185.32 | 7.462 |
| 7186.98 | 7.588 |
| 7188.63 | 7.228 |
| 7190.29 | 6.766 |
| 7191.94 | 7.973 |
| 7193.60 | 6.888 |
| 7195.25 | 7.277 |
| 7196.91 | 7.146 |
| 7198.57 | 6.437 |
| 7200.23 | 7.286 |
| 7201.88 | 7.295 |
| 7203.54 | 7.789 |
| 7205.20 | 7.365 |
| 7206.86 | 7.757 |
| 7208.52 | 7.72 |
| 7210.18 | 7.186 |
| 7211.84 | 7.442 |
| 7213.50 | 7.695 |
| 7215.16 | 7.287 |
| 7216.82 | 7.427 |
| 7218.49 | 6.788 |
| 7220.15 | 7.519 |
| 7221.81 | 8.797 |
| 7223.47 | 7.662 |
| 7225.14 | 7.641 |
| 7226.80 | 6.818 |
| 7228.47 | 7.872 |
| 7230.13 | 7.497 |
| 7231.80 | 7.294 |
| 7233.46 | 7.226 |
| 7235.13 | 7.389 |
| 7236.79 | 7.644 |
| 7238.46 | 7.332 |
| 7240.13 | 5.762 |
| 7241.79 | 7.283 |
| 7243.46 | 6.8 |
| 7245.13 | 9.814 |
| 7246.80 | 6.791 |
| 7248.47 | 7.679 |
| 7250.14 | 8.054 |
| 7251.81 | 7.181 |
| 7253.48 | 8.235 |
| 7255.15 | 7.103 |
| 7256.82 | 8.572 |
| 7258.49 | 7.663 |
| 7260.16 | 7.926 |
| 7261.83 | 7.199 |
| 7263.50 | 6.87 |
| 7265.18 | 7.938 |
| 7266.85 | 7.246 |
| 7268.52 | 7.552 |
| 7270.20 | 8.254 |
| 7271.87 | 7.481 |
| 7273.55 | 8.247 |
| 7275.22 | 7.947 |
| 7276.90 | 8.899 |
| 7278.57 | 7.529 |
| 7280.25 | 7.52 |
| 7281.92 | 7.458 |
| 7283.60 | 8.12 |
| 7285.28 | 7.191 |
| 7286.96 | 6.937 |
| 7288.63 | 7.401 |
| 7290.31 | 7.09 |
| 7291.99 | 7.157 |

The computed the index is 7.34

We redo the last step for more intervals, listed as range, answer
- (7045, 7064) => 7.64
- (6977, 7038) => 7.29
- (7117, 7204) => 7.37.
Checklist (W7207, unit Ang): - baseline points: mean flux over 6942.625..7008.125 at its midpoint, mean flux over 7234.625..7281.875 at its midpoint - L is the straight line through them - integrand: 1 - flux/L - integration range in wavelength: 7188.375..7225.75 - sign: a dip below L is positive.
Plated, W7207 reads 0.6 Ang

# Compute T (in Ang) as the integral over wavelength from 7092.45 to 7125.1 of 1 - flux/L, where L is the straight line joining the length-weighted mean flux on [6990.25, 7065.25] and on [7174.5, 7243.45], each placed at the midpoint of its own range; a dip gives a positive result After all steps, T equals 0.67 Ang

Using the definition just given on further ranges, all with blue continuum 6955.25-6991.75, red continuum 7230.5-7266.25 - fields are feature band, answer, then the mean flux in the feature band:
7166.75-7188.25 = -0.33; 7.48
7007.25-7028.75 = -1.87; 7.67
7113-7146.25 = -0.48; 7.38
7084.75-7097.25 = -0.65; 7.57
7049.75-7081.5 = -1.46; 7.47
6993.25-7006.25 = -1.12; 7.62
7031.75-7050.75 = -1.06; 7.49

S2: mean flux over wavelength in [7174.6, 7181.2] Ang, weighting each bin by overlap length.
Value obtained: 7.92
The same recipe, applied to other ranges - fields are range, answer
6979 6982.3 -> 5.73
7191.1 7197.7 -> 7.33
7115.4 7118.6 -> 7.23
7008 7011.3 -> 7.82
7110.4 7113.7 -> 6.74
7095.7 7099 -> 7.28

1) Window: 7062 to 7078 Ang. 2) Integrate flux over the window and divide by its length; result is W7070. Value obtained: 7.29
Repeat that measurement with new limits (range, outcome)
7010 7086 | 7.5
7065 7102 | 7.44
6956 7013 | 7.24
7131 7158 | 7.46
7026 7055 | 7.52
